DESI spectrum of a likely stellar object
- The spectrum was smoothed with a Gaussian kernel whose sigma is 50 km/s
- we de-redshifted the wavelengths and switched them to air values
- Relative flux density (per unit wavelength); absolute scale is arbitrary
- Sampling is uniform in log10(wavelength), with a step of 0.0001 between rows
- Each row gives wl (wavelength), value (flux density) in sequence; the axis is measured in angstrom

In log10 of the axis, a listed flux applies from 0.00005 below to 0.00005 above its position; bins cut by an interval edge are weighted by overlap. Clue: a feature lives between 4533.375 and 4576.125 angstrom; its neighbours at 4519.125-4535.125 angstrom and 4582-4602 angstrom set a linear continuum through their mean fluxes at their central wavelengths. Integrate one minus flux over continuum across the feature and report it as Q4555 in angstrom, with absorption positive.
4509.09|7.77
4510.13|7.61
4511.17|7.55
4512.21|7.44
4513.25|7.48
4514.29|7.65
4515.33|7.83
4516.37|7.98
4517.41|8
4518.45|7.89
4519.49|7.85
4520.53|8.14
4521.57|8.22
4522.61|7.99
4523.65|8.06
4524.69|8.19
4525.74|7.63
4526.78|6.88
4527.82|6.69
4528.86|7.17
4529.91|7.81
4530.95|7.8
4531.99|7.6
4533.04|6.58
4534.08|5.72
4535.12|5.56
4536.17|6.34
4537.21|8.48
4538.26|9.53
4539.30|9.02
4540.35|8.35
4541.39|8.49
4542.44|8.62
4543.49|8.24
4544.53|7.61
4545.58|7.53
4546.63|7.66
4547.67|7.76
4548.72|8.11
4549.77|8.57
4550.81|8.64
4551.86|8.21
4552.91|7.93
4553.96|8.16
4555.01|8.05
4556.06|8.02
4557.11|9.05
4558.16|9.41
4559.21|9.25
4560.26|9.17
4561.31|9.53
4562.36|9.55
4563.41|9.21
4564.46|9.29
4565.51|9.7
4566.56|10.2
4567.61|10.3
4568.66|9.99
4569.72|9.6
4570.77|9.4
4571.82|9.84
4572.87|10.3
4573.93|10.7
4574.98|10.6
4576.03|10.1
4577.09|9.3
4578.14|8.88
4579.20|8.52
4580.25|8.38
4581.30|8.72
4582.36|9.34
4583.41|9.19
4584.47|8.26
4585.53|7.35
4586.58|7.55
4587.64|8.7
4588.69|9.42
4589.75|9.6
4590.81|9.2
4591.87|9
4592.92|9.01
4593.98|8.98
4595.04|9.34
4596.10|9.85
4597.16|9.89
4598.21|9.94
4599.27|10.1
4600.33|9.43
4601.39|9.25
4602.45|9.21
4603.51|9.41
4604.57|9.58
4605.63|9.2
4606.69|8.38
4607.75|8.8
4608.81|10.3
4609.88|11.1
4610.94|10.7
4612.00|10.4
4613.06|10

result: -3.1 angstrom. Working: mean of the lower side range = 7.42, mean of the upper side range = 9.13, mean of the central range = 8.76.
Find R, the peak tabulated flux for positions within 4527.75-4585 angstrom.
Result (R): 10.7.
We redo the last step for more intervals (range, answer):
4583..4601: 10.1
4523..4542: 9.53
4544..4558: 9.05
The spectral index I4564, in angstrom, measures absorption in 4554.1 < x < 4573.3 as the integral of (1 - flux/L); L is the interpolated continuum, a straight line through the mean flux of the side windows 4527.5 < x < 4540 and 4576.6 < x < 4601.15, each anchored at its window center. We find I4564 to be -2.58 angstrom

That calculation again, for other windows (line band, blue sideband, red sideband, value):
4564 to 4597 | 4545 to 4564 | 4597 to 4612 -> -0.7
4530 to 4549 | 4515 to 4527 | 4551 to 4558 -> 1.0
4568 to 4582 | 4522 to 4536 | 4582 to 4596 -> -1.8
